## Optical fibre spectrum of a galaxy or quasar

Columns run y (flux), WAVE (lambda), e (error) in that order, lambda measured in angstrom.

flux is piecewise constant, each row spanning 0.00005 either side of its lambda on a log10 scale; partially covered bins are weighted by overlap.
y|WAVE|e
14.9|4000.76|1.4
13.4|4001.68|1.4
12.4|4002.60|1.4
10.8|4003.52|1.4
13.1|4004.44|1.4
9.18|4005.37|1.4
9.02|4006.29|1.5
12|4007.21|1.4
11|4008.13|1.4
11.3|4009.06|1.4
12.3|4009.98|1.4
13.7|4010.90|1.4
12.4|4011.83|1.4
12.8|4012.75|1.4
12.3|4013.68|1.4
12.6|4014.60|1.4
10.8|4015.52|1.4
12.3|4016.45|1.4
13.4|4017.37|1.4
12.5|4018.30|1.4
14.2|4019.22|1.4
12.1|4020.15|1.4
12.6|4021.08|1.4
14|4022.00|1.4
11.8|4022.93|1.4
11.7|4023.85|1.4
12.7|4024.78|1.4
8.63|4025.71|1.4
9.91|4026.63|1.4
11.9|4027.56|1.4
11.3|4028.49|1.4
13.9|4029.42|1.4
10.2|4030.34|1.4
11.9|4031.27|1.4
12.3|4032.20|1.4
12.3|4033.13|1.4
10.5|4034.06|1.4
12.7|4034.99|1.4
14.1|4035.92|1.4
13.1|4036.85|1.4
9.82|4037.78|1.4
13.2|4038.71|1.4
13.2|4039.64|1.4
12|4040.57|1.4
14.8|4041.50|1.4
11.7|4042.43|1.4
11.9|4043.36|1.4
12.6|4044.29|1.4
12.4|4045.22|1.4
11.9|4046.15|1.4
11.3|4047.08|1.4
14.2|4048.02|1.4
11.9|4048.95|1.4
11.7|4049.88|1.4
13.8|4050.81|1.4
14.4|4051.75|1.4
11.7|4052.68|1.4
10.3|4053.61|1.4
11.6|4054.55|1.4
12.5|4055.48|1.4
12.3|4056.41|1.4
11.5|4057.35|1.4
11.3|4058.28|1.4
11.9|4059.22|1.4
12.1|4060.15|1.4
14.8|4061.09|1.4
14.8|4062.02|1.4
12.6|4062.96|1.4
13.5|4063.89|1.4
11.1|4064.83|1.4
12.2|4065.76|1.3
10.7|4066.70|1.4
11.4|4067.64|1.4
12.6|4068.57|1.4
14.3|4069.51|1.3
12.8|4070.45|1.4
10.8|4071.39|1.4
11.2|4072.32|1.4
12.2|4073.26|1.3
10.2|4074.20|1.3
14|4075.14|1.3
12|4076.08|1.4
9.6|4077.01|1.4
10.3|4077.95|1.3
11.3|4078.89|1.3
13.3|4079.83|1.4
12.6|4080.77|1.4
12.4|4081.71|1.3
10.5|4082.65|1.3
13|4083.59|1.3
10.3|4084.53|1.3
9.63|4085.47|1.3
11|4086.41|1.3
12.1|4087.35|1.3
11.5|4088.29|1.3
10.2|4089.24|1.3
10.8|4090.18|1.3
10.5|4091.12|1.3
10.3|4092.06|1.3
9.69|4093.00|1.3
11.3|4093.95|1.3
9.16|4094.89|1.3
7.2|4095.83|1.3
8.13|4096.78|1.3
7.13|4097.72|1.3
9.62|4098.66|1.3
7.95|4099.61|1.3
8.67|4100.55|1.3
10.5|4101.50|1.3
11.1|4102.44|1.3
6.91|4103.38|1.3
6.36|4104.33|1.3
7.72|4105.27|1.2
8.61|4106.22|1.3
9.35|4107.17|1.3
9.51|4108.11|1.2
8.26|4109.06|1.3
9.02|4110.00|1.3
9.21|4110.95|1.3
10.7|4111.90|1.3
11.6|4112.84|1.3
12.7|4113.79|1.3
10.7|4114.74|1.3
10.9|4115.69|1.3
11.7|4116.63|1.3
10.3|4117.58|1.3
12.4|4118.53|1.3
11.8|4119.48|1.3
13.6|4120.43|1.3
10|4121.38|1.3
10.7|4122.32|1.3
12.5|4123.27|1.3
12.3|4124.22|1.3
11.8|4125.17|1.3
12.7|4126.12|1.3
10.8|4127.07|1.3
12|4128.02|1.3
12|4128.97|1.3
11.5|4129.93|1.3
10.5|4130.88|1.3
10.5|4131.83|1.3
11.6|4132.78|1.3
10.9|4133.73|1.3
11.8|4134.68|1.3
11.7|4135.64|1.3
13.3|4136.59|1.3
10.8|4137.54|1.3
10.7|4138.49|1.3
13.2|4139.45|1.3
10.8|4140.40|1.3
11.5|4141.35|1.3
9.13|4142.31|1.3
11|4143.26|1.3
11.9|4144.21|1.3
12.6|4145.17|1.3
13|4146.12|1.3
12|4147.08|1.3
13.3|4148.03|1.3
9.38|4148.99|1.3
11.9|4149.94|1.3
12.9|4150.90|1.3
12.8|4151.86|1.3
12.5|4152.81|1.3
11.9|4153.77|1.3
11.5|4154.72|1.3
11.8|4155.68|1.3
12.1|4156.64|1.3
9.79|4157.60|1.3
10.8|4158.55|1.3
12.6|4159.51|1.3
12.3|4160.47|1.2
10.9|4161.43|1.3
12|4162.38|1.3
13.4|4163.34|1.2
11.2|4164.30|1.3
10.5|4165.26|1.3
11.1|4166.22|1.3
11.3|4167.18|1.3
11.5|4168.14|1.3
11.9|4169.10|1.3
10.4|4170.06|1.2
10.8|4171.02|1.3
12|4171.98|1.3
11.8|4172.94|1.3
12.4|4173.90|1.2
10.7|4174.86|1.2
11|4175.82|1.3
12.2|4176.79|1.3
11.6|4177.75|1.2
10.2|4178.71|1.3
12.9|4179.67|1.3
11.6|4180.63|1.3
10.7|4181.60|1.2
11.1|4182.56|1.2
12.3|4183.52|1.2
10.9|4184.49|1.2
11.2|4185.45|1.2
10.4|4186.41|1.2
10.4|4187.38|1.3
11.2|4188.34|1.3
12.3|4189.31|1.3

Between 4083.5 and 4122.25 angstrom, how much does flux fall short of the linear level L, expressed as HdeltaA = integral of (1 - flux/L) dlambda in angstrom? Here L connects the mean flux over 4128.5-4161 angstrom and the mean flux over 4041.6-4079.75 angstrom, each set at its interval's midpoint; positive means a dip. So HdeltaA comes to 6.2 angstrom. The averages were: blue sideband 12.2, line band 10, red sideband 11.6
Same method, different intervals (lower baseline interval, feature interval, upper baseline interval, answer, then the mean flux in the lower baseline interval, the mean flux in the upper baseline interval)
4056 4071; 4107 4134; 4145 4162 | 2.2 angstrom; 12.5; 11.9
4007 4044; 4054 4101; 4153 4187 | 2.7 angstrom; 12.2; 11.5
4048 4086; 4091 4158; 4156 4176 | 5.2 angstrom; 12.1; 11.5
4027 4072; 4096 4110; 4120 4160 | 4.0 angstrom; 12.3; 11.7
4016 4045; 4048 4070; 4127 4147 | -0.7 angstrom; 12.2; 11.5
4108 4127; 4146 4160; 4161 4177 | -0.6 angstrom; 11.1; 11.5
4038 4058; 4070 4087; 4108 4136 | 0.6 angstrom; 12.4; 11.2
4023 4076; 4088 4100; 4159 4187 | 2.5 angstrom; 12.2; 11.5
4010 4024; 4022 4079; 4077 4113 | -3.4 angstrom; 12.6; 9.91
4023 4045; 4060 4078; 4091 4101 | -3.3 angstrom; 12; 9.01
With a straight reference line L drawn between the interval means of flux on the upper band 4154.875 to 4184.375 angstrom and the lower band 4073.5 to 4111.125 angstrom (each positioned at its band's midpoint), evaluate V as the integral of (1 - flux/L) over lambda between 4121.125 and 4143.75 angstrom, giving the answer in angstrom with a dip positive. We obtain -1.3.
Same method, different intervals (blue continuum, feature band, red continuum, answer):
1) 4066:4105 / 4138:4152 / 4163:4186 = -0.7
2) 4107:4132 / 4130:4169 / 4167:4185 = -1.1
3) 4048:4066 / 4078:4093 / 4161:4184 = 1.2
